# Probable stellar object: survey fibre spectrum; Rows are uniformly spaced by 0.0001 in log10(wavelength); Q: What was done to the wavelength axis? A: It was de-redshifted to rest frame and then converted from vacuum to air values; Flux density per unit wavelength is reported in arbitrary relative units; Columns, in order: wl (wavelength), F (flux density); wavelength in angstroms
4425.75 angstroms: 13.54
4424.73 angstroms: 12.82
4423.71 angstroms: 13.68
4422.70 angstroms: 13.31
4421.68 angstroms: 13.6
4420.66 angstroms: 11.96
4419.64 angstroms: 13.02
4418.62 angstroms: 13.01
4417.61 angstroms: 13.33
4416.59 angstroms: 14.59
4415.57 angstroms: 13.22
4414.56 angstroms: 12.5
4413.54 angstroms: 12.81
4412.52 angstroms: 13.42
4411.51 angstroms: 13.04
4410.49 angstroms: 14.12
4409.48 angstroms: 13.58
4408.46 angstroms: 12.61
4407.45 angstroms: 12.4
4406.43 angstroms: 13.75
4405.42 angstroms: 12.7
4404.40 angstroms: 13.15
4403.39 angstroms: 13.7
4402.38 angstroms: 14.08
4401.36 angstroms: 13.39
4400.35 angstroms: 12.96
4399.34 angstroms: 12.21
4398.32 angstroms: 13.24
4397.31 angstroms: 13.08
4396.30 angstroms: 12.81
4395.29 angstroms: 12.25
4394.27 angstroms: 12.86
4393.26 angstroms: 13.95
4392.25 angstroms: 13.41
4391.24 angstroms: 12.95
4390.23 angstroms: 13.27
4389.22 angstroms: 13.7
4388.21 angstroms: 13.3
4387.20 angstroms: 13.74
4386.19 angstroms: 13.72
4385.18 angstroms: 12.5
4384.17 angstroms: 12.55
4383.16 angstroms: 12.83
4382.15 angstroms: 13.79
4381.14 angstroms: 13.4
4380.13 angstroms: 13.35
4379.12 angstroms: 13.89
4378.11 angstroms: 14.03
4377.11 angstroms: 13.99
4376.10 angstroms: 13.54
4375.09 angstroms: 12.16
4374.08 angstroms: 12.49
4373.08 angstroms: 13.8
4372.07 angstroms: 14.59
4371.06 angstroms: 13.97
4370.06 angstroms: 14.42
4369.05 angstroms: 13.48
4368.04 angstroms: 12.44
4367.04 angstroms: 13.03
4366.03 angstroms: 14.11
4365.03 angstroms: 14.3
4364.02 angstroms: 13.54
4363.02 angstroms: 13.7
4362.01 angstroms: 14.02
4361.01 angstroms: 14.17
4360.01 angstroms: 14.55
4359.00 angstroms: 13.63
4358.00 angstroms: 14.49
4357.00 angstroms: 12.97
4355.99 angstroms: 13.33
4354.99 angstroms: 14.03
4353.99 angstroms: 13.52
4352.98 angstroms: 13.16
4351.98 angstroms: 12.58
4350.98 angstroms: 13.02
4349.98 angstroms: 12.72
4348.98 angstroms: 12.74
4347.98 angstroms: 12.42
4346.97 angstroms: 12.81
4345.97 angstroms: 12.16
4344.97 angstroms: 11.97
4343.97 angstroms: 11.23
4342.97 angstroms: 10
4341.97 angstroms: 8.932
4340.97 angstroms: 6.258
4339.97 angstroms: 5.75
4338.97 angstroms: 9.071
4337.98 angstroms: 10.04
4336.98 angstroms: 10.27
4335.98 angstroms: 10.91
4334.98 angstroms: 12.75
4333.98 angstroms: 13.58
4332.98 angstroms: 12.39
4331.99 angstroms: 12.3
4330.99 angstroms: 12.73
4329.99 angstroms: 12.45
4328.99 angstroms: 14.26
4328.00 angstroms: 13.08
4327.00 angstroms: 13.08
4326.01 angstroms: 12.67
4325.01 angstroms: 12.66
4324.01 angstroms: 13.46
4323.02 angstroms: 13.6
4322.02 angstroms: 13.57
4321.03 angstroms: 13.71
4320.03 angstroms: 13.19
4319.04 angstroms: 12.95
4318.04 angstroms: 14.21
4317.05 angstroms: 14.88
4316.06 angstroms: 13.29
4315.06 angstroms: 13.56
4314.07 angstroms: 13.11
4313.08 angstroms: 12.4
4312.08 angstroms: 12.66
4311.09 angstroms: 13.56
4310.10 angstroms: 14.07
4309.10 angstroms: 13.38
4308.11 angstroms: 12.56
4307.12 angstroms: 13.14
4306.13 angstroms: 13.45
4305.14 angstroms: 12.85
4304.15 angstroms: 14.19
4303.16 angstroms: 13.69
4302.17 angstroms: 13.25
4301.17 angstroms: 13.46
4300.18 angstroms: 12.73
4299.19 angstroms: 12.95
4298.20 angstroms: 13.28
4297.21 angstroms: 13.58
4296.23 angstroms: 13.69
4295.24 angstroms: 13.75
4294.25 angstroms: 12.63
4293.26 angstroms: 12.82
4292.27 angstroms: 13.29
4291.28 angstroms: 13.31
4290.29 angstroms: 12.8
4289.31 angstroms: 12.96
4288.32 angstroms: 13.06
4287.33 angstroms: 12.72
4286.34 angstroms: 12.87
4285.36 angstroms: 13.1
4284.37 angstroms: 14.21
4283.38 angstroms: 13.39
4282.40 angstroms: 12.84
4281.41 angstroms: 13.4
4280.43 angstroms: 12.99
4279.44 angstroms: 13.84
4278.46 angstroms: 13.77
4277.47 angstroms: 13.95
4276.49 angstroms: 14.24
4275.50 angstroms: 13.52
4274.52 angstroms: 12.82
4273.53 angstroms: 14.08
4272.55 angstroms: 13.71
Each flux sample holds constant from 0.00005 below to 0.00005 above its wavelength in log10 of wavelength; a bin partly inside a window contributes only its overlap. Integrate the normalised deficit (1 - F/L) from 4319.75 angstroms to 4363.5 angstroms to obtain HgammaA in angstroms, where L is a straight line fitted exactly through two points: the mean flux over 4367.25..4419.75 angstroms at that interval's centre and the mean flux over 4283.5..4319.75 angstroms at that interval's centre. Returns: 3.1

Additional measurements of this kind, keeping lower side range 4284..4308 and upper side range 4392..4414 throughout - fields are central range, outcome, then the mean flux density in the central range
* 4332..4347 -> 3.04 angstroms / 10.5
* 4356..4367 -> -0.58 angstroms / 13.9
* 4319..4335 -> 0.13 angstroms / 13.1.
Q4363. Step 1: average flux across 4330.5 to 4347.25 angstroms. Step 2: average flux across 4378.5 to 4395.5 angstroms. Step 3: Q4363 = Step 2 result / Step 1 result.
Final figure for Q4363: 1.24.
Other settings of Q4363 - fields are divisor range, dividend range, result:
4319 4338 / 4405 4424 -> 1.04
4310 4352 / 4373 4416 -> 1.08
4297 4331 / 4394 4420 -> 0.99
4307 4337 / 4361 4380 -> 1.04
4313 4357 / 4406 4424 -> 1.07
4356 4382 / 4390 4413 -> 0.96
